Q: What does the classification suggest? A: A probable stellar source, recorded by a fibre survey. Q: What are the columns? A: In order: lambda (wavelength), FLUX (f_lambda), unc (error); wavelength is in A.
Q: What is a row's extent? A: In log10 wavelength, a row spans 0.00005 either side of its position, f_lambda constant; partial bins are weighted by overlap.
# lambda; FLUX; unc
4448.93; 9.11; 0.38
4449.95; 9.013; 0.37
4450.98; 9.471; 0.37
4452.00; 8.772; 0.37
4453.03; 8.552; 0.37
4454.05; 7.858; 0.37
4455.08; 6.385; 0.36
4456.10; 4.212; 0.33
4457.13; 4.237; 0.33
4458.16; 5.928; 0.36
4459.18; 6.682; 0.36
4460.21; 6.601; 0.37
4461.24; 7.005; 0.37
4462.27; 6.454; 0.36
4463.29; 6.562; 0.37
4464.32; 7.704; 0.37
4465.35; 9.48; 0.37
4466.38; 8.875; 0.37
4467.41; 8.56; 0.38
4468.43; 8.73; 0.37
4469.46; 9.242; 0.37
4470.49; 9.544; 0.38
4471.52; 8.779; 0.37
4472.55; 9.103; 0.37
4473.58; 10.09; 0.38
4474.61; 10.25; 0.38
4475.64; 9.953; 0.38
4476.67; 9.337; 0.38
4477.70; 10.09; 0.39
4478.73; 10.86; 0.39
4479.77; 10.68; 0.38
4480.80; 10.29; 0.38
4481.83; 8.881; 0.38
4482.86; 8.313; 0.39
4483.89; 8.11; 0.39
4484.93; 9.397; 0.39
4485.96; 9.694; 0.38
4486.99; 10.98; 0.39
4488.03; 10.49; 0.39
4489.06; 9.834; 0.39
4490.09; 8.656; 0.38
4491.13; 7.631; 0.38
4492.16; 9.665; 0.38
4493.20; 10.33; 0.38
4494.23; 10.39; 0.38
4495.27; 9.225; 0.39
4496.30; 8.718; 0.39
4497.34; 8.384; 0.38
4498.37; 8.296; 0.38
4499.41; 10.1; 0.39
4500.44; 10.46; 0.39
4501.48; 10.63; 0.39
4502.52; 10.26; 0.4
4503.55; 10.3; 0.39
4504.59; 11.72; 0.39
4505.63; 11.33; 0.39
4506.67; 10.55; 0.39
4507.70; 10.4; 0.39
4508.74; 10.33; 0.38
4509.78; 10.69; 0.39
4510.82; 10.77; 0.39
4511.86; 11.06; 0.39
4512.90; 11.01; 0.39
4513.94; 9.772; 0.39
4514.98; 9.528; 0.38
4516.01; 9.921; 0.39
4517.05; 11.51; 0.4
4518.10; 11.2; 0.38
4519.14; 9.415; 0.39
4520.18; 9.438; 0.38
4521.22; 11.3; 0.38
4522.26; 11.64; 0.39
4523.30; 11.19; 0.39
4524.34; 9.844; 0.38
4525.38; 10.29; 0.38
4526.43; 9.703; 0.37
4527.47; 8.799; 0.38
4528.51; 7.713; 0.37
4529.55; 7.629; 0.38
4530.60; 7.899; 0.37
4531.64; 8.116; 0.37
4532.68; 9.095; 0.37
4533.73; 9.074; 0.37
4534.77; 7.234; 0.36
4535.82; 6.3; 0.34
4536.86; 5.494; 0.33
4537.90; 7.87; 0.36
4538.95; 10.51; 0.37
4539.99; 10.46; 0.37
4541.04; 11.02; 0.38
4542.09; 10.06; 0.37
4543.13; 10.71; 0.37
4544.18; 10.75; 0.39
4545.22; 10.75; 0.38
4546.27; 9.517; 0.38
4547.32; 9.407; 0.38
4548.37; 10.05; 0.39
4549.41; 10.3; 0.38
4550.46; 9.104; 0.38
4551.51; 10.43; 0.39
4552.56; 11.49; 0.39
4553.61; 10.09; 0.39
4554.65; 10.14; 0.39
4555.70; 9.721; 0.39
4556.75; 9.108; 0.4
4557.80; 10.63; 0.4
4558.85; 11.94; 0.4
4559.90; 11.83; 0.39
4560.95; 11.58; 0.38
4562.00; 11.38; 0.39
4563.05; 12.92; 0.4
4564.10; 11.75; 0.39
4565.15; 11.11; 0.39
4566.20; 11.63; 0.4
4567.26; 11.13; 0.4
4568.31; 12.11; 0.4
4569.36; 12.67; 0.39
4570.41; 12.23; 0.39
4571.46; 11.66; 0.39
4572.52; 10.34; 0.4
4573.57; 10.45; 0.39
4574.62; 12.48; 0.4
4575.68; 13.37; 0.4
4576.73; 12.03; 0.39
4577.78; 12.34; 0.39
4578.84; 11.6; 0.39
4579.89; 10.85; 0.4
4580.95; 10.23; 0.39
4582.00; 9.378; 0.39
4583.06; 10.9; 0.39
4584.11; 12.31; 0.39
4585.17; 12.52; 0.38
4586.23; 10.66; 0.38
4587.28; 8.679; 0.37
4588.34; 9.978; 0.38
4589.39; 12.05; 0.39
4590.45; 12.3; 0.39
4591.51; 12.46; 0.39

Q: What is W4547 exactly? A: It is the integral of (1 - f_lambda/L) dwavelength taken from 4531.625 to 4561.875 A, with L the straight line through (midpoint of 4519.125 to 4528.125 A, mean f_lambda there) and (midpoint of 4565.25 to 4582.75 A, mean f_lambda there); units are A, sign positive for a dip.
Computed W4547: 2.83 A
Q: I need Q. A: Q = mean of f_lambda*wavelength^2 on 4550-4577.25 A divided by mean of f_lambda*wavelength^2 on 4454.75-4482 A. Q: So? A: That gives 1.41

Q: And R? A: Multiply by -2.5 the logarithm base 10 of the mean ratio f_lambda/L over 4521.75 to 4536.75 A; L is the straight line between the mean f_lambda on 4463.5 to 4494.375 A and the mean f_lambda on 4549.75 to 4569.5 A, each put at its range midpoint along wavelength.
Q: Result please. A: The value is 0.18 mag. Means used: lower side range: 9.42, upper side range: 11.1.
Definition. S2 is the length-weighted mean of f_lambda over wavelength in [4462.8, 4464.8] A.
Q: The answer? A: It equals 7.12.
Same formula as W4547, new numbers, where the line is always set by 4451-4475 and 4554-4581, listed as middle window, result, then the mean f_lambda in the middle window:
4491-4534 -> -1.78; 9.91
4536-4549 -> 1.18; 9.64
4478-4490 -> -1.66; 9.74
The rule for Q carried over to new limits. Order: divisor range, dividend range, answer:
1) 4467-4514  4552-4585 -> 1.19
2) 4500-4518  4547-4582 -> 1.08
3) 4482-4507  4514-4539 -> 0.96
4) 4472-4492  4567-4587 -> 1.25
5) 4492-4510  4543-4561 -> 1.05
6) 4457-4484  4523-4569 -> 1.20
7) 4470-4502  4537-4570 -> 1.15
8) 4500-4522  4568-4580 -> 1.16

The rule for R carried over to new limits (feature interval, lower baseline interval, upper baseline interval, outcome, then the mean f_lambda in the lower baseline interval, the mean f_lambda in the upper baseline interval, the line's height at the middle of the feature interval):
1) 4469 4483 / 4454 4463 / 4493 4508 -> -0.25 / 6.07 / 10.1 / 7.74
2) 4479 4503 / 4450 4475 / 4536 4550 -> -0.12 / 7.89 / 9.68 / 8.52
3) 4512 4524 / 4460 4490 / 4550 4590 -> -0.05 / 9.12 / 11.2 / 10.1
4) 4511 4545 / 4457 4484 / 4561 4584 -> 0.07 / 8.6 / 11.6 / 10.3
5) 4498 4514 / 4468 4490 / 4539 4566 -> -0.05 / 9.63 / 10.7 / 10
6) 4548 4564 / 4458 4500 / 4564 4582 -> 0.04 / 9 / 11.6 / 11.1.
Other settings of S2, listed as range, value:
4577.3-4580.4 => 11.6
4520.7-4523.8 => 11.4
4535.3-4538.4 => 6.57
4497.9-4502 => 9.88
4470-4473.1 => 9.15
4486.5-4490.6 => 9.99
